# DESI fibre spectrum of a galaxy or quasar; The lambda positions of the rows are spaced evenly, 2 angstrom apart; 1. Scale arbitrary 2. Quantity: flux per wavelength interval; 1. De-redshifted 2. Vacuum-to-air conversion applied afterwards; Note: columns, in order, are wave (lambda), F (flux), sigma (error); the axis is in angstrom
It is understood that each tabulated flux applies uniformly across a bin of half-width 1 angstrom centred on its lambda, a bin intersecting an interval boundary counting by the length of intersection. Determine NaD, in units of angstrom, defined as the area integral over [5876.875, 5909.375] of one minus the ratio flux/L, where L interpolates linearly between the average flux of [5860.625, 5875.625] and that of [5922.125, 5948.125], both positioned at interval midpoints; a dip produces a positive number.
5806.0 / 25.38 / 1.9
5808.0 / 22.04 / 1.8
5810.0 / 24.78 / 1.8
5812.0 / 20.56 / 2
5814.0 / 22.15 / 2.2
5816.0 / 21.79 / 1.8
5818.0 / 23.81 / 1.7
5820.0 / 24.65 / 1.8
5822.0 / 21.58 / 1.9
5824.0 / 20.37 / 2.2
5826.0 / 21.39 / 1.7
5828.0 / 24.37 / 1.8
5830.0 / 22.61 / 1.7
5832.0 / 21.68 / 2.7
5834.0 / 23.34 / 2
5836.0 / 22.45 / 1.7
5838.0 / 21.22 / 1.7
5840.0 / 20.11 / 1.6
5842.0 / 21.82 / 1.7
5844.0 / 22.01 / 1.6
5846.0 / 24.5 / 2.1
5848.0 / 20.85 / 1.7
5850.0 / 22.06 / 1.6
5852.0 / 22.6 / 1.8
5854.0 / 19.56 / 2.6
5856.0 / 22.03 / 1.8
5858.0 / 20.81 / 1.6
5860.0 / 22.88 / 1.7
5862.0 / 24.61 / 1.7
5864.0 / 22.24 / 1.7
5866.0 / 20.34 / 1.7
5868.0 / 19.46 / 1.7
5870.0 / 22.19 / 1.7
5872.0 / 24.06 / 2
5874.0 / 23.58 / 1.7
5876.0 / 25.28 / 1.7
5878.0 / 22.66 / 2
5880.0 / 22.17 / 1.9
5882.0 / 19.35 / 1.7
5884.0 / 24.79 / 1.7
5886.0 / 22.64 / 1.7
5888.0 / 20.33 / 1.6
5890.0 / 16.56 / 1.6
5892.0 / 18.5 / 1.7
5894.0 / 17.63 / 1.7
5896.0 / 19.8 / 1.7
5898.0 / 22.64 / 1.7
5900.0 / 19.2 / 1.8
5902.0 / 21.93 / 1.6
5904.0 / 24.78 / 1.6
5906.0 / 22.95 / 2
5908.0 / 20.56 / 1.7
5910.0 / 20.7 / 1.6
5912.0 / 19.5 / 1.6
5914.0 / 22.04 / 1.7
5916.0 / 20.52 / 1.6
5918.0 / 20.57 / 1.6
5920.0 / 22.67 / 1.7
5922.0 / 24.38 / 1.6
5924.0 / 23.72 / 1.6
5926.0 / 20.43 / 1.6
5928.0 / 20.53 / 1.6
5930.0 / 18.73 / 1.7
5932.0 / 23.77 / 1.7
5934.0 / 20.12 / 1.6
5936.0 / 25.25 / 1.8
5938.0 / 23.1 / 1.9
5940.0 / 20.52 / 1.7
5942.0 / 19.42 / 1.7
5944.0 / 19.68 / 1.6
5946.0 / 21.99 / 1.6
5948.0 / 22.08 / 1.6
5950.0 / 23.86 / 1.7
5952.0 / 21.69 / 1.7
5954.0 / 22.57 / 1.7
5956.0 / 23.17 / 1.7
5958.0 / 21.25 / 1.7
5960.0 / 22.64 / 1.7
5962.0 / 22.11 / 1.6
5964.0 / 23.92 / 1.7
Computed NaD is 1.6 angstrom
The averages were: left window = 22.5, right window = 21.6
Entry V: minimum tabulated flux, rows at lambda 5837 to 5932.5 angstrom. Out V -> 16.56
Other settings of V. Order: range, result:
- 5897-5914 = 19.2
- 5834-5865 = 19.56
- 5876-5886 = 19.35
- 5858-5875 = 19.46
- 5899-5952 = 18.73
